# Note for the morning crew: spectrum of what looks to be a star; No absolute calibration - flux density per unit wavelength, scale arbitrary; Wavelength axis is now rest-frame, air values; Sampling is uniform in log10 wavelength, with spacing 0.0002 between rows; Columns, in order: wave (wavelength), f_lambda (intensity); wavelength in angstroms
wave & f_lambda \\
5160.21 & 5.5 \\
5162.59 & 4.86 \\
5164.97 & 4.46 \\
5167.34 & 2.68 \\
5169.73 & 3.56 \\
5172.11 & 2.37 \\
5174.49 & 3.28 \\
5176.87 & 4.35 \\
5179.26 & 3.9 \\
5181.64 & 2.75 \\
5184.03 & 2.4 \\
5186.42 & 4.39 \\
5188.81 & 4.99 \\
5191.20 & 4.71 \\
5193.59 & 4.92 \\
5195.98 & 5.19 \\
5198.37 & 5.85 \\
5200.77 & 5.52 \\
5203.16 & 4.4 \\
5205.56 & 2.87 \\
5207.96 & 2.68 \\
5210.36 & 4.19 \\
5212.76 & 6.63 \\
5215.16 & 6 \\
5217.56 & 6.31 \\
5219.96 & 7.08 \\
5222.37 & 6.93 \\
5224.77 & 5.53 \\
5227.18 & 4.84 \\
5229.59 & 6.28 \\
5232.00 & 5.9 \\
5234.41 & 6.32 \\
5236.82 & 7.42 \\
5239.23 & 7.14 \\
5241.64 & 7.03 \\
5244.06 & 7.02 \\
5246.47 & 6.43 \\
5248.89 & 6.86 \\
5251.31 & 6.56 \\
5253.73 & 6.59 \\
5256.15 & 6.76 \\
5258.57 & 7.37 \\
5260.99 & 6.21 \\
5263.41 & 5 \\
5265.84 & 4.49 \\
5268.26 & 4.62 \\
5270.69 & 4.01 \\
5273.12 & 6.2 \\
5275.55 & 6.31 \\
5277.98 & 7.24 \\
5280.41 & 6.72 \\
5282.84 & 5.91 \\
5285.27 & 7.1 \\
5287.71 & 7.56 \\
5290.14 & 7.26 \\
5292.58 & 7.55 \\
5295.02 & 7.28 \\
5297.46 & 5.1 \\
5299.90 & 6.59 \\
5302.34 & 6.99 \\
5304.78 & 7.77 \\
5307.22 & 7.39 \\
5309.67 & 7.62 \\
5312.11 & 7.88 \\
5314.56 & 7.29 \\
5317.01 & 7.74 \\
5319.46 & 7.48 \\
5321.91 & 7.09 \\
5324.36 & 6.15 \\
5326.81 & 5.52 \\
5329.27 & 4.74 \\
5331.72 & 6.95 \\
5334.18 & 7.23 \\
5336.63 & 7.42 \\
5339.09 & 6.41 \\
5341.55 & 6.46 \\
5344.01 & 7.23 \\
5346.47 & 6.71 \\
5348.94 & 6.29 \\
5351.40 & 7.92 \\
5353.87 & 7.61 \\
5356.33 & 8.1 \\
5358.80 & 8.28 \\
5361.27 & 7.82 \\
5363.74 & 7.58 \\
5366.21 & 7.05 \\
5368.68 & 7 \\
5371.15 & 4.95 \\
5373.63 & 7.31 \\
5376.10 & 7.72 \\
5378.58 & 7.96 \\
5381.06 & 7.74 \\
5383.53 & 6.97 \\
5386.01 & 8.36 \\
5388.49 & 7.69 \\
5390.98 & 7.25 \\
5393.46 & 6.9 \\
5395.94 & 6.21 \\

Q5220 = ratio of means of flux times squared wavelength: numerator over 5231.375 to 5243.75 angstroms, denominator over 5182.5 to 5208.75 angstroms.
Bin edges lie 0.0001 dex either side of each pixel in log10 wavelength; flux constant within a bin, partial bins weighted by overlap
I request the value 1.6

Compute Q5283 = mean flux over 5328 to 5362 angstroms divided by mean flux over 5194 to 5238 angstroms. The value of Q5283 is 1.28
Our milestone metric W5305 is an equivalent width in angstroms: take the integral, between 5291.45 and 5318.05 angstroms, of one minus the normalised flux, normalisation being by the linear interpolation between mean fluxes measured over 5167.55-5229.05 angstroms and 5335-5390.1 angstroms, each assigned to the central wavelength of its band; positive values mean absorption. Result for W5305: -3.5 angstroms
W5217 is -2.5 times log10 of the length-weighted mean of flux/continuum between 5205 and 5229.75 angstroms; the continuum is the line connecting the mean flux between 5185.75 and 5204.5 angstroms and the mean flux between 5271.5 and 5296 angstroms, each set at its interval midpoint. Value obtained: 0.01 mag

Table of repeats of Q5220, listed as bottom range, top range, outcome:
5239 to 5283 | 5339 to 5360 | 1.21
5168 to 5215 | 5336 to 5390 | 1.86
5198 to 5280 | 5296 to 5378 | 1.23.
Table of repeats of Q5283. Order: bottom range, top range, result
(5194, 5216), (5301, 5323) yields 1.56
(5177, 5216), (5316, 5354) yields 1.53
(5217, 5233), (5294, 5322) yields 1.18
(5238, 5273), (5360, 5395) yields 1.19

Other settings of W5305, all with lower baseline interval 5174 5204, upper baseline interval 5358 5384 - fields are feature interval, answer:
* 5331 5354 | -0.5 angstroms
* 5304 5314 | -2.1 angstroms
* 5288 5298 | -1.5 angstroms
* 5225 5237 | -2.2 angstroms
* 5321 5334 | 0.9 angstroms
